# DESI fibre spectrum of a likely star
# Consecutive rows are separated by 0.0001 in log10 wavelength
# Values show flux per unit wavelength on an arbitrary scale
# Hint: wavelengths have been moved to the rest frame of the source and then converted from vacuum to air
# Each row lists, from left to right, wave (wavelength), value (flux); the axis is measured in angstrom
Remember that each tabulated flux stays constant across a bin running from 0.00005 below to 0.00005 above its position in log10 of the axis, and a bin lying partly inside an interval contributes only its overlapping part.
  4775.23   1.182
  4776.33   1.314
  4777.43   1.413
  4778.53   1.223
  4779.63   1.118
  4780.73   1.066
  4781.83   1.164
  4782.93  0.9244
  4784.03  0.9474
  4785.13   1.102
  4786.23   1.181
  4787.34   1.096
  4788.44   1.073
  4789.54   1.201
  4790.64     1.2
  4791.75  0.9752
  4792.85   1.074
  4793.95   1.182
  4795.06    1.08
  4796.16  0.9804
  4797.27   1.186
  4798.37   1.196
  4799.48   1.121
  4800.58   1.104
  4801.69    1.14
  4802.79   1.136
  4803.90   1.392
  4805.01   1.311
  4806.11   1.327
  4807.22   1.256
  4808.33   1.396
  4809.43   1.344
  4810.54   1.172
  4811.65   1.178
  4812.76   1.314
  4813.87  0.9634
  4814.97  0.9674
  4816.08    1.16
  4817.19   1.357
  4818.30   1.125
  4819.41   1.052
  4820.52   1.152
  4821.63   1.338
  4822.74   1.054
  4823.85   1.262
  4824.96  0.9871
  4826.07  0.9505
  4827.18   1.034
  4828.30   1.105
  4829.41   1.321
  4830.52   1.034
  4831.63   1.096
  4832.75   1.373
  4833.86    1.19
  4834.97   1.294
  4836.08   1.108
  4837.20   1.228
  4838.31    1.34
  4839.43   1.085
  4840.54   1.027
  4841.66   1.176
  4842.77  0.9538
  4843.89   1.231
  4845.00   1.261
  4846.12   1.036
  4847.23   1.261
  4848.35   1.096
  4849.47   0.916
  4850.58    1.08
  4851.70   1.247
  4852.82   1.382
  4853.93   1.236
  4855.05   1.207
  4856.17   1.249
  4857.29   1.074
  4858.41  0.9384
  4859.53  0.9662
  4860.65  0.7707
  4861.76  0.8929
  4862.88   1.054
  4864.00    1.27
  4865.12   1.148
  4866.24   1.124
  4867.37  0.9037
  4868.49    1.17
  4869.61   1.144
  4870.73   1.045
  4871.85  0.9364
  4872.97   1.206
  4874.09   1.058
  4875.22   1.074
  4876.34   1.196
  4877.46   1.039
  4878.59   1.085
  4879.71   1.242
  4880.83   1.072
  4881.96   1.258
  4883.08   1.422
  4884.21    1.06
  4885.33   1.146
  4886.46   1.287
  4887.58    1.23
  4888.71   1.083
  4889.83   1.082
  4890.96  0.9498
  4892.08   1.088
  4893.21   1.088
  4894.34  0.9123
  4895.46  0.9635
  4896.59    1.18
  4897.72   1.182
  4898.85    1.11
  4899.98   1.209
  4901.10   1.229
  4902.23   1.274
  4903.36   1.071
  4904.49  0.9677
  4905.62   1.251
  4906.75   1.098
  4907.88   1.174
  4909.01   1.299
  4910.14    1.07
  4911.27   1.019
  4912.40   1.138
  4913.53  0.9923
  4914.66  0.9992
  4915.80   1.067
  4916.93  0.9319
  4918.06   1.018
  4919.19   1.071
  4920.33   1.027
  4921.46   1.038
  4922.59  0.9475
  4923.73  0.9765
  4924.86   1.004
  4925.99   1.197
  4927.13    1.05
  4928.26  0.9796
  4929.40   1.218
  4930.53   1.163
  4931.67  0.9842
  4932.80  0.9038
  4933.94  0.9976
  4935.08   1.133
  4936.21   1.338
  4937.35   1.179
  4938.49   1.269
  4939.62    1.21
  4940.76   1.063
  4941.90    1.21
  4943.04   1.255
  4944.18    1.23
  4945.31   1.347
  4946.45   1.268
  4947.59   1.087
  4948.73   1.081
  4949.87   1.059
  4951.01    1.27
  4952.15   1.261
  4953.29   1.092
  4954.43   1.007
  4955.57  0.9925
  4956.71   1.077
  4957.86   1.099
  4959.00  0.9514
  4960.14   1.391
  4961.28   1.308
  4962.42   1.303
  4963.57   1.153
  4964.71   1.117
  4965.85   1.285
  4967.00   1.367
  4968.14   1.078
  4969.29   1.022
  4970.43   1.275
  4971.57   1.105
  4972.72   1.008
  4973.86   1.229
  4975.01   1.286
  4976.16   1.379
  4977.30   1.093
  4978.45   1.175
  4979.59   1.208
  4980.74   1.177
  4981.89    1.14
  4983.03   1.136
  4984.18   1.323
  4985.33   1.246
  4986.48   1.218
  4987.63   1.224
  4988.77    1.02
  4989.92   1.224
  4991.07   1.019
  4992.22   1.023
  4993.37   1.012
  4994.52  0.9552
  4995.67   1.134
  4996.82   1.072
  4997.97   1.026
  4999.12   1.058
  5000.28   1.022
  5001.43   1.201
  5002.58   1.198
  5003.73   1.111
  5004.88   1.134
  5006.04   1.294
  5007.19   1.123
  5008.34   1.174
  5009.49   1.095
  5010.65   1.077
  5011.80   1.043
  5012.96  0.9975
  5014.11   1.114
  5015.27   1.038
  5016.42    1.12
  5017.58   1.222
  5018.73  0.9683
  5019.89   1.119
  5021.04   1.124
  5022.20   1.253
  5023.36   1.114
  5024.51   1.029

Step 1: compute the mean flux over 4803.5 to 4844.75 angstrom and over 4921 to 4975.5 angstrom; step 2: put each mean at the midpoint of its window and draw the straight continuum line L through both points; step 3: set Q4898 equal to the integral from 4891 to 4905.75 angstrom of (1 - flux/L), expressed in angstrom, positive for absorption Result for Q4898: 0.6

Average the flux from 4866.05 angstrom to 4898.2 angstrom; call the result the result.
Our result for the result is 1.11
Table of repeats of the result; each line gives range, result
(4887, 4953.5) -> 1.11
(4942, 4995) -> 1.17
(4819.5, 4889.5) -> 1.13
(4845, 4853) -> 1.14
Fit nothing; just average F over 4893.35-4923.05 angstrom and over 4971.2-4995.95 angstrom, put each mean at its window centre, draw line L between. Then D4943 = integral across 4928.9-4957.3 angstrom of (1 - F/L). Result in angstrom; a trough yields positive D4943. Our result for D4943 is -0.8 angstrom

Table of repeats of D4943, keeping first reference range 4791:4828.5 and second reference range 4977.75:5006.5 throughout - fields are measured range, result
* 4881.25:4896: 0.35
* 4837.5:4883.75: 1.29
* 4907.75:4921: 0.93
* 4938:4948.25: -0.67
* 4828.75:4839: -0.55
